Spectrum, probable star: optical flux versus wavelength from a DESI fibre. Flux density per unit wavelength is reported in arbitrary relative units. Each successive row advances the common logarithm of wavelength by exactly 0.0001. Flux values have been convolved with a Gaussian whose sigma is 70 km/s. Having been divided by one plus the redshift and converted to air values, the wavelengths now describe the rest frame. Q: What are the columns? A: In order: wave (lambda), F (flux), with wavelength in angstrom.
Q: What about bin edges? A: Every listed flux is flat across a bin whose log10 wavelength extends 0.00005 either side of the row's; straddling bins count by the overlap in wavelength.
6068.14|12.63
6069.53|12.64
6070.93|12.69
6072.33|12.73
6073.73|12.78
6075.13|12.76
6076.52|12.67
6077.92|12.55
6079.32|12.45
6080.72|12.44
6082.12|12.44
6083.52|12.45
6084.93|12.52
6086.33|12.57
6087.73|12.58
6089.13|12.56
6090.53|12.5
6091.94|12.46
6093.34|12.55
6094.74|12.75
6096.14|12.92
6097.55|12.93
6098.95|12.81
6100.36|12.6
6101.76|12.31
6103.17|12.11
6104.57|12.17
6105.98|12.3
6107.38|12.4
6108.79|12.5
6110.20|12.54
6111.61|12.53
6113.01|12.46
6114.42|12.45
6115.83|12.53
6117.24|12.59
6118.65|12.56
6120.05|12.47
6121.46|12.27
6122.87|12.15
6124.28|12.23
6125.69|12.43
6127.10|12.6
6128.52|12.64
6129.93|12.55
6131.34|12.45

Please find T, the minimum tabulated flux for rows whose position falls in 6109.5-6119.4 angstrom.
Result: 12.45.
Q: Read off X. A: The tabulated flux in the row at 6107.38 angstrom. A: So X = 12.4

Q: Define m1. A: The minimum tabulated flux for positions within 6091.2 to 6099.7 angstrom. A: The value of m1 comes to 12.46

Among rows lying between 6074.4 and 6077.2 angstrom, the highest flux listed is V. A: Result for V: 12.76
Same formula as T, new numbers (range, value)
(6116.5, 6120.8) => 12.47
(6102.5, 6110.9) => 12.11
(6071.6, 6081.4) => 12.44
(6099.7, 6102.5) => 12.31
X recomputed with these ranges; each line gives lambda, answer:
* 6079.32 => 12.45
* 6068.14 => 12.63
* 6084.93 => 12.52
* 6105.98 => 12.3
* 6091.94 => 12.46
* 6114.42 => 12.45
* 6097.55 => 12.93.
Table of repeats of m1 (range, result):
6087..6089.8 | 12.56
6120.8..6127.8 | 12.15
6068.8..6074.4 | 12.64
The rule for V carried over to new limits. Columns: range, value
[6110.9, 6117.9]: 12.59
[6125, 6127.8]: 12.6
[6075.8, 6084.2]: 12.67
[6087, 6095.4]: 12.75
